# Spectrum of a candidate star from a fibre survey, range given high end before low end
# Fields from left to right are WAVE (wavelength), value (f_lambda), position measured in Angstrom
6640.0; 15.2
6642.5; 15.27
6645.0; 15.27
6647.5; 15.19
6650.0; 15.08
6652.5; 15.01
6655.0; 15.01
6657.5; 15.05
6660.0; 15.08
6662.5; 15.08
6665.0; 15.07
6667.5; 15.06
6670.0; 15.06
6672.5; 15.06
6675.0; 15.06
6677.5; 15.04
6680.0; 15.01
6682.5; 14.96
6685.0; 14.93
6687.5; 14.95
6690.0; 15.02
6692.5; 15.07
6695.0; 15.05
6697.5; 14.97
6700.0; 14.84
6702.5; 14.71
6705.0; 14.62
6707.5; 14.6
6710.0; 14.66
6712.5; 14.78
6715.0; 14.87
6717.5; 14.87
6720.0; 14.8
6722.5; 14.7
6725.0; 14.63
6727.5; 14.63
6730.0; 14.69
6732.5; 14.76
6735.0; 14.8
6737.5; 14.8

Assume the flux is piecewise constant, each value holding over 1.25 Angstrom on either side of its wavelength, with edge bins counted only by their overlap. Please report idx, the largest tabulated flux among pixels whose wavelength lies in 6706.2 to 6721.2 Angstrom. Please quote 14.87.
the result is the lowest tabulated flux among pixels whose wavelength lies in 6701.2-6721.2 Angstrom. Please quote 14.6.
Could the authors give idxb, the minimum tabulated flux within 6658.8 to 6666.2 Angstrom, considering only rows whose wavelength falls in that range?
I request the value 15.07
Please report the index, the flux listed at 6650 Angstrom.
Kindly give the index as 15.08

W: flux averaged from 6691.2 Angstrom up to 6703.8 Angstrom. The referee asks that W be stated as 14.9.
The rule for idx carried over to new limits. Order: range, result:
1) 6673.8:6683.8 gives 15.06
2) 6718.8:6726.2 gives 14.8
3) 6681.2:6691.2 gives 15.02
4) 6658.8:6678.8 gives 15.08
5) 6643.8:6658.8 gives 15.27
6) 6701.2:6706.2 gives 14.71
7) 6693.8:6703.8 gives 15.05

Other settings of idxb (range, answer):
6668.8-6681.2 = 15.01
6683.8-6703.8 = 14.71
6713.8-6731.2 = 14.63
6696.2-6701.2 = 14.84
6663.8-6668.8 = 15.06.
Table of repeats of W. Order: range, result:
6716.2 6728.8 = 14.7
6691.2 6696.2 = 15.1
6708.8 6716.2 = 14.8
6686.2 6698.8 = 15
